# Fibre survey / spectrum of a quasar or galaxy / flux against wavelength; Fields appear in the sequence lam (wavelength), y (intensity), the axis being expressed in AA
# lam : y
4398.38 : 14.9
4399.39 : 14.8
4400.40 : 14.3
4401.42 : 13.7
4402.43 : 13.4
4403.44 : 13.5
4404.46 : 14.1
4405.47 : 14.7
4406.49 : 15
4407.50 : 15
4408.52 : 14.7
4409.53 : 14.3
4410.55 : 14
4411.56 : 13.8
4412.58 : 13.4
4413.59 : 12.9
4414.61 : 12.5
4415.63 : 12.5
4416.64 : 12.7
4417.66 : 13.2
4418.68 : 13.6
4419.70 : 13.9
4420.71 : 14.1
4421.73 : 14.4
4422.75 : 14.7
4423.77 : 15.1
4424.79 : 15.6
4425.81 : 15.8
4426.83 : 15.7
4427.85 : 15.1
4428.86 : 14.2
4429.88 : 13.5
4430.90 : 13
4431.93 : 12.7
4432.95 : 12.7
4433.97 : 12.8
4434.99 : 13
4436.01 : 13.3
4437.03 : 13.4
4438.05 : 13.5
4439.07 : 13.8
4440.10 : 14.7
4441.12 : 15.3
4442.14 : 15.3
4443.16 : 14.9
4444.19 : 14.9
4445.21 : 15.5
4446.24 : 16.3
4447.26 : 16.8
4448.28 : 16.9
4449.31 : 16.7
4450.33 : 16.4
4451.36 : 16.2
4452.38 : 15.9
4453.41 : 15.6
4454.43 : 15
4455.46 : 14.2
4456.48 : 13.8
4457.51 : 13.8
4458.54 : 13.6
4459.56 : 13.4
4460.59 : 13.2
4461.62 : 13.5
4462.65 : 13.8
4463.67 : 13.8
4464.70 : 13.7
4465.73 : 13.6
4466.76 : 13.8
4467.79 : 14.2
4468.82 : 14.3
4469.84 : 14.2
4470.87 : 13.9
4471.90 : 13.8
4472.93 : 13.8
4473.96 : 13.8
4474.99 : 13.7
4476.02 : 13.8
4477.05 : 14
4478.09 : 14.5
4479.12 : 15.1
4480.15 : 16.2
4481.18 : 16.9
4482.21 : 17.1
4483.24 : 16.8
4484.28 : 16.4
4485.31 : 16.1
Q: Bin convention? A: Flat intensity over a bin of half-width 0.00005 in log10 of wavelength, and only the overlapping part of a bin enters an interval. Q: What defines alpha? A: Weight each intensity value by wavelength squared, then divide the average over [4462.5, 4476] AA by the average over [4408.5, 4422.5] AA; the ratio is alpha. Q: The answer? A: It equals 1.0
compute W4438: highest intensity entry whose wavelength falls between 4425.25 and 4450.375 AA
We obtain 16.9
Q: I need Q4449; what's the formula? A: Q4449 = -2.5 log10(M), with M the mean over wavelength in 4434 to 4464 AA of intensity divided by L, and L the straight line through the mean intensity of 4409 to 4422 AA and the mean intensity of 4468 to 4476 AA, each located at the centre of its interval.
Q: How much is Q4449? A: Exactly -0.07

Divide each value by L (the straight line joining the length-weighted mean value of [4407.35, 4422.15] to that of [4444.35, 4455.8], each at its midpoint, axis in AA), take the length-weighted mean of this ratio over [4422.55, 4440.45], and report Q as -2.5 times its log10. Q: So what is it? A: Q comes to 0.05 mag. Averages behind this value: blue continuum 13.6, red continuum 15.9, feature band 14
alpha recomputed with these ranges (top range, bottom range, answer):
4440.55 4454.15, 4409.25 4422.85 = 1.19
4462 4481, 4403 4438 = 1.04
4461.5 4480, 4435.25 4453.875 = 0.93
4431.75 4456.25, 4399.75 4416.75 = 1.09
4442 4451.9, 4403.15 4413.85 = 1.15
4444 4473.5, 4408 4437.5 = 1.08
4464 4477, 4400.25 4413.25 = 1.01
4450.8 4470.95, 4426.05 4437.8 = 1.05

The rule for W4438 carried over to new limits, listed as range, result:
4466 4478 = 14.3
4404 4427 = 15.8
